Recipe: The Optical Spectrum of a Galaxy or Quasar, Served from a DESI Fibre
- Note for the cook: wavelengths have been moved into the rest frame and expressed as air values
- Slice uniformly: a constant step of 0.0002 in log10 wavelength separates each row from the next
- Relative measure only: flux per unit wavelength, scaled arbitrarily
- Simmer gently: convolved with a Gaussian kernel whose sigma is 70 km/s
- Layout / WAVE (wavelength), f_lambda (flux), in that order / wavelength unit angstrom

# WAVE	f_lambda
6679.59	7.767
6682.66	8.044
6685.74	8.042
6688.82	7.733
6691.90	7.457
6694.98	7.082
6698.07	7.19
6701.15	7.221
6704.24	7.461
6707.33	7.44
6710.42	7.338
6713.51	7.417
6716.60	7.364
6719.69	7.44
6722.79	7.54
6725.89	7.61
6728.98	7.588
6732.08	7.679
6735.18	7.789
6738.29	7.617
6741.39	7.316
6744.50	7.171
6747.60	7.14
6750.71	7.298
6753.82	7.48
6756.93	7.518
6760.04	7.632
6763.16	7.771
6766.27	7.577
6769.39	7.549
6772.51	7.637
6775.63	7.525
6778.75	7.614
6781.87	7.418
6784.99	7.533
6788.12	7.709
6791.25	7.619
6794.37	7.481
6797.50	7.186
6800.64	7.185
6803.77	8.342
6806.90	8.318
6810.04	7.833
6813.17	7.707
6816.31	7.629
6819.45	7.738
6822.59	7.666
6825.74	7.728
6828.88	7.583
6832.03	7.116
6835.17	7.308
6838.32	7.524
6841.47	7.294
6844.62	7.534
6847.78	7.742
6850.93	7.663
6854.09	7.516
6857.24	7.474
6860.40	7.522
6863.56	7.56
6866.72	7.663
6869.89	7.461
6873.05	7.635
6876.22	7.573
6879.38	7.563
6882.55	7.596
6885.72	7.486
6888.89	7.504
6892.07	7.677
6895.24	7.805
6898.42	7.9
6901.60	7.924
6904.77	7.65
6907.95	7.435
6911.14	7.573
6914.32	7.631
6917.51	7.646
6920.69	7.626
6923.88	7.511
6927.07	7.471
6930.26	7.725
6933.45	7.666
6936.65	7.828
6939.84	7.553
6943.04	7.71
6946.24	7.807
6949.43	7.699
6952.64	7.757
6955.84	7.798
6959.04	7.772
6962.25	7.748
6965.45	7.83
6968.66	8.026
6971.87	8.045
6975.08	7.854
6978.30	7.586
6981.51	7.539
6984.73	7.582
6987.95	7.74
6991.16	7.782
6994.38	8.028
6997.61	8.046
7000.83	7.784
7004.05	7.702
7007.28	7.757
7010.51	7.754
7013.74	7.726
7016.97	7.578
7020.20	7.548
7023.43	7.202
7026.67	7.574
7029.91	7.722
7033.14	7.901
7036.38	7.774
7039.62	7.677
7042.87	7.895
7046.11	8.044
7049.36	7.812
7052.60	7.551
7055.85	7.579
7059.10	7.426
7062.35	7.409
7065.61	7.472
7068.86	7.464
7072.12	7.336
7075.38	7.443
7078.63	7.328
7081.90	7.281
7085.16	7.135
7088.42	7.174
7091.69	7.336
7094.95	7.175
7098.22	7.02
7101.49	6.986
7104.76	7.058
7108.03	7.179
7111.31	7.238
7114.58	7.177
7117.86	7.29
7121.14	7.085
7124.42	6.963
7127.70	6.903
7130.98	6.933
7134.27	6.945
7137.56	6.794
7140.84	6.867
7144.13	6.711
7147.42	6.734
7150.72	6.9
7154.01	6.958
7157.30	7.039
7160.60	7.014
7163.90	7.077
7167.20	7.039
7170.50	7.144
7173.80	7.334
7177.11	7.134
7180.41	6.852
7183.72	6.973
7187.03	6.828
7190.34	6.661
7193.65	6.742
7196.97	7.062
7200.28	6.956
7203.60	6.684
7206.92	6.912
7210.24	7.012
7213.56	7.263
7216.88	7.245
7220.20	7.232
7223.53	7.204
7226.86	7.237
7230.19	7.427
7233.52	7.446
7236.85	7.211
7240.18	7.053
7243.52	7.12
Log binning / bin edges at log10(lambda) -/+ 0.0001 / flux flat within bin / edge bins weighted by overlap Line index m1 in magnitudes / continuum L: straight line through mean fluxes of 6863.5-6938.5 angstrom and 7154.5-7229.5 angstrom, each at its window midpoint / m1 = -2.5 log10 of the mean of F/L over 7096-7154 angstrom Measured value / 0.03 mag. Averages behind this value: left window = 7.63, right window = 7.03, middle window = 6.99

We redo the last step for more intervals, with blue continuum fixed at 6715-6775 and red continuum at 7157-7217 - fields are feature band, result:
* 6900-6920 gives -0.05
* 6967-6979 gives -0.09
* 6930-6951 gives -0.06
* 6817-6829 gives -0.04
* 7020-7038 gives -0.07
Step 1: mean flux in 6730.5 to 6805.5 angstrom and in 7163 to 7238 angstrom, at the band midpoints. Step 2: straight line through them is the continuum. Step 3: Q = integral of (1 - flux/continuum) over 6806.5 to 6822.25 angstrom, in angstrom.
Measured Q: -0.7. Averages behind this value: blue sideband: 7.53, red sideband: 7.07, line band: 7.8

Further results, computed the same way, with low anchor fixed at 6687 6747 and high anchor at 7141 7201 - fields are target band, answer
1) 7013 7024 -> -0.63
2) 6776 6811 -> -1.38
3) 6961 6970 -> -0.87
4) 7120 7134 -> 0.07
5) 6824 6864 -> -1.09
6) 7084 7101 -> -0.29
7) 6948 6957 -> -0.70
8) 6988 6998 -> -1.07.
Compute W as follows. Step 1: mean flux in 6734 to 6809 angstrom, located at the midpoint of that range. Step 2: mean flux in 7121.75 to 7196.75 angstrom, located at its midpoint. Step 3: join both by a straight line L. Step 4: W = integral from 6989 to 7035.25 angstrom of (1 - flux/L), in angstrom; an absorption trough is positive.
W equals -3.5 angstrom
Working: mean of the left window 7.56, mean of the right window 6.94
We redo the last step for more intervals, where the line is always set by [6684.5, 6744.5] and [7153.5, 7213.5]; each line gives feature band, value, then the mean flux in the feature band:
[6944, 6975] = -2.6 angstrom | 7.83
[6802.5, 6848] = -1.9 angstrom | 7.66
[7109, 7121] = -0.3 angstrom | 7.21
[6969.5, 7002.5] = -2.8 angstrom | 7.8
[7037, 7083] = -2.9 angstrom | 7.56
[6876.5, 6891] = -0.5 angstrom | 7.55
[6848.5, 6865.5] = -0.5 angstrom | 7.56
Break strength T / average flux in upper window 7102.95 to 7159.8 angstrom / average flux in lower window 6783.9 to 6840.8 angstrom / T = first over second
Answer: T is 0.92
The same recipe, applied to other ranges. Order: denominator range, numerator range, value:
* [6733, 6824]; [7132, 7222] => 0.92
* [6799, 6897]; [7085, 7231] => 0.92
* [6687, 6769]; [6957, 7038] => 1.04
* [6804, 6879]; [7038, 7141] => 0.96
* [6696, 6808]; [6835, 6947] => 1.01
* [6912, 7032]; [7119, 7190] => 0.90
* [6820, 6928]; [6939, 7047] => 1.02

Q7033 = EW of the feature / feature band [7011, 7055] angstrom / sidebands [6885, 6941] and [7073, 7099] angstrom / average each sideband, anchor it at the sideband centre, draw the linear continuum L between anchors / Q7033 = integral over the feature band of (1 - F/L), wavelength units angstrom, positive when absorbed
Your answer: -1.9 angstrom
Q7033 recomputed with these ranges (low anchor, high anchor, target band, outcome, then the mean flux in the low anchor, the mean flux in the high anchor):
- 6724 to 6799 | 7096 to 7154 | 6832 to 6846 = 0.1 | 7.52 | 6.99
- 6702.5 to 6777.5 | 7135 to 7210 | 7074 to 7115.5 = -1.0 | 7.5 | 6.93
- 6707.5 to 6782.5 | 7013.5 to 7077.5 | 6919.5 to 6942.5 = -0.2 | 7.5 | 7.6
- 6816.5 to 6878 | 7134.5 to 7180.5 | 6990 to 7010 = -1.6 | 7.54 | 6.98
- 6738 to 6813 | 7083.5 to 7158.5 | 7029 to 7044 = -1.3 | 7.56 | 7.03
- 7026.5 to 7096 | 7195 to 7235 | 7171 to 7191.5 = 0.7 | 7.52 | 7.13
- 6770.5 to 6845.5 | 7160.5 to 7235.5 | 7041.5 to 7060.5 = -1.2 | 7.59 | 7.07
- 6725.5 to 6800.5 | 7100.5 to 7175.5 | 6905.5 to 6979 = -4.4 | 7.51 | 7.02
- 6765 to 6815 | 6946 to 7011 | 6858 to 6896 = 0.6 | 7.64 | 7.79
